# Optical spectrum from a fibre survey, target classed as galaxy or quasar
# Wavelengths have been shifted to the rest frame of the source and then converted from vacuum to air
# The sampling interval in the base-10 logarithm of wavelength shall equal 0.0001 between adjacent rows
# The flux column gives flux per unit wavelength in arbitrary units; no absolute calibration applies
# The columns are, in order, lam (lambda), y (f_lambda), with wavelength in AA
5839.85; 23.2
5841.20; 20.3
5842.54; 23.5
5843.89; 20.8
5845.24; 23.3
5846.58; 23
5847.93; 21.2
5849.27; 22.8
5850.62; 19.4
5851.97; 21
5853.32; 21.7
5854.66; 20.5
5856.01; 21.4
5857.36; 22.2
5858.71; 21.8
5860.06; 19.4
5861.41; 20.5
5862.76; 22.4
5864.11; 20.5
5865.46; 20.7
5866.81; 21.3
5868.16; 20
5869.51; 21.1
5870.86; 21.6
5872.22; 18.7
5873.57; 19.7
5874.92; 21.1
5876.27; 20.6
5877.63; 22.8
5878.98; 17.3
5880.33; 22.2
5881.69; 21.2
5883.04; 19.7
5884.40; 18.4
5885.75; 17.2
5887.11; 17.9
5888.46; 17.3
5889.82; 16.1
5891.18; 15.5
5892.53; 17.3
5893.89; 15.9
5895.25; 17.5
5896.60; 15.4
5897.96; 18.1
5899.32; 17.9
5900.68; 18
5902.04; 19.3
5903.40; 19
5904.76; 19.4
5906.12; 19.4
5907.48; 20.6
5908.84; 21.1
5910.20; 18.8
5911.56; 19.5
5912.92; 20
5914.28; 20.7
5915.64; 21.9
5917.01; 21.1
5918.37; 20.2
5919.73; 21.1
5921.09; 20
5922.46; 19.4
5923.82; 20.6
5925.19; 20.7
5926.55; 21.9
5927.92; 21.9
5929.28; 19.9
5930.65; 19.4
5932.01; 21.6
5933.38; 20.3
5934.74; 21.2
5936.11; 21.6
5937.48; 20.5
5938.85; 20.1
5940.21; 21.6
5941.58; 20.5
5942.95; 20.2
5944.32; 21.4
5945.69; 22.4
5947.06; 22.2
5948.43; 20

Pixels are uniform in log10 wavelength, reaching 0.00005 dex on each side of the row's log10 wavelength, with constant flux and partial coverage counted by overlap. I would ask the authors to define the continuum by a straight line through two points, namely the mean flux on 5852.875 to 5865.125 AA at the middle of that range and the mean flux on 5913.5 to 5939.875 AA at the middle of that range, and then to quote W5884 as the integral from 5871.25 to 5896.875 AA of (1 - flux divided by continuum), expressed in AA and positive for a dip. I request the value 2.9 AA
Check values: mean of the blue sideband 21.1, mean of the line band 18.6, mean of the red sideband 20.8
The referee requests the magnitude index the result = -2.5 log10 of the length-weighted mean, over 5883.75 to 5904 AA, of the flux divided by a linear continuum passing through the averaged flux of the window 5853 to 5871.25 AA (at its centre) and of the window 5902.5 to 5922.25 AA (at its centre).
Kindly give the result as 0.18 mag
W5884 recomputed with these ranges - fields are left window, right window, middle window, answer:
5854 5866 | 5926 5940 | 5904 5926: 0.6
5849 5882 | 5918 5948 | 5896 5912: 1.5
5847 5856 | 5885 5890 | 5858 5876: -1.1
